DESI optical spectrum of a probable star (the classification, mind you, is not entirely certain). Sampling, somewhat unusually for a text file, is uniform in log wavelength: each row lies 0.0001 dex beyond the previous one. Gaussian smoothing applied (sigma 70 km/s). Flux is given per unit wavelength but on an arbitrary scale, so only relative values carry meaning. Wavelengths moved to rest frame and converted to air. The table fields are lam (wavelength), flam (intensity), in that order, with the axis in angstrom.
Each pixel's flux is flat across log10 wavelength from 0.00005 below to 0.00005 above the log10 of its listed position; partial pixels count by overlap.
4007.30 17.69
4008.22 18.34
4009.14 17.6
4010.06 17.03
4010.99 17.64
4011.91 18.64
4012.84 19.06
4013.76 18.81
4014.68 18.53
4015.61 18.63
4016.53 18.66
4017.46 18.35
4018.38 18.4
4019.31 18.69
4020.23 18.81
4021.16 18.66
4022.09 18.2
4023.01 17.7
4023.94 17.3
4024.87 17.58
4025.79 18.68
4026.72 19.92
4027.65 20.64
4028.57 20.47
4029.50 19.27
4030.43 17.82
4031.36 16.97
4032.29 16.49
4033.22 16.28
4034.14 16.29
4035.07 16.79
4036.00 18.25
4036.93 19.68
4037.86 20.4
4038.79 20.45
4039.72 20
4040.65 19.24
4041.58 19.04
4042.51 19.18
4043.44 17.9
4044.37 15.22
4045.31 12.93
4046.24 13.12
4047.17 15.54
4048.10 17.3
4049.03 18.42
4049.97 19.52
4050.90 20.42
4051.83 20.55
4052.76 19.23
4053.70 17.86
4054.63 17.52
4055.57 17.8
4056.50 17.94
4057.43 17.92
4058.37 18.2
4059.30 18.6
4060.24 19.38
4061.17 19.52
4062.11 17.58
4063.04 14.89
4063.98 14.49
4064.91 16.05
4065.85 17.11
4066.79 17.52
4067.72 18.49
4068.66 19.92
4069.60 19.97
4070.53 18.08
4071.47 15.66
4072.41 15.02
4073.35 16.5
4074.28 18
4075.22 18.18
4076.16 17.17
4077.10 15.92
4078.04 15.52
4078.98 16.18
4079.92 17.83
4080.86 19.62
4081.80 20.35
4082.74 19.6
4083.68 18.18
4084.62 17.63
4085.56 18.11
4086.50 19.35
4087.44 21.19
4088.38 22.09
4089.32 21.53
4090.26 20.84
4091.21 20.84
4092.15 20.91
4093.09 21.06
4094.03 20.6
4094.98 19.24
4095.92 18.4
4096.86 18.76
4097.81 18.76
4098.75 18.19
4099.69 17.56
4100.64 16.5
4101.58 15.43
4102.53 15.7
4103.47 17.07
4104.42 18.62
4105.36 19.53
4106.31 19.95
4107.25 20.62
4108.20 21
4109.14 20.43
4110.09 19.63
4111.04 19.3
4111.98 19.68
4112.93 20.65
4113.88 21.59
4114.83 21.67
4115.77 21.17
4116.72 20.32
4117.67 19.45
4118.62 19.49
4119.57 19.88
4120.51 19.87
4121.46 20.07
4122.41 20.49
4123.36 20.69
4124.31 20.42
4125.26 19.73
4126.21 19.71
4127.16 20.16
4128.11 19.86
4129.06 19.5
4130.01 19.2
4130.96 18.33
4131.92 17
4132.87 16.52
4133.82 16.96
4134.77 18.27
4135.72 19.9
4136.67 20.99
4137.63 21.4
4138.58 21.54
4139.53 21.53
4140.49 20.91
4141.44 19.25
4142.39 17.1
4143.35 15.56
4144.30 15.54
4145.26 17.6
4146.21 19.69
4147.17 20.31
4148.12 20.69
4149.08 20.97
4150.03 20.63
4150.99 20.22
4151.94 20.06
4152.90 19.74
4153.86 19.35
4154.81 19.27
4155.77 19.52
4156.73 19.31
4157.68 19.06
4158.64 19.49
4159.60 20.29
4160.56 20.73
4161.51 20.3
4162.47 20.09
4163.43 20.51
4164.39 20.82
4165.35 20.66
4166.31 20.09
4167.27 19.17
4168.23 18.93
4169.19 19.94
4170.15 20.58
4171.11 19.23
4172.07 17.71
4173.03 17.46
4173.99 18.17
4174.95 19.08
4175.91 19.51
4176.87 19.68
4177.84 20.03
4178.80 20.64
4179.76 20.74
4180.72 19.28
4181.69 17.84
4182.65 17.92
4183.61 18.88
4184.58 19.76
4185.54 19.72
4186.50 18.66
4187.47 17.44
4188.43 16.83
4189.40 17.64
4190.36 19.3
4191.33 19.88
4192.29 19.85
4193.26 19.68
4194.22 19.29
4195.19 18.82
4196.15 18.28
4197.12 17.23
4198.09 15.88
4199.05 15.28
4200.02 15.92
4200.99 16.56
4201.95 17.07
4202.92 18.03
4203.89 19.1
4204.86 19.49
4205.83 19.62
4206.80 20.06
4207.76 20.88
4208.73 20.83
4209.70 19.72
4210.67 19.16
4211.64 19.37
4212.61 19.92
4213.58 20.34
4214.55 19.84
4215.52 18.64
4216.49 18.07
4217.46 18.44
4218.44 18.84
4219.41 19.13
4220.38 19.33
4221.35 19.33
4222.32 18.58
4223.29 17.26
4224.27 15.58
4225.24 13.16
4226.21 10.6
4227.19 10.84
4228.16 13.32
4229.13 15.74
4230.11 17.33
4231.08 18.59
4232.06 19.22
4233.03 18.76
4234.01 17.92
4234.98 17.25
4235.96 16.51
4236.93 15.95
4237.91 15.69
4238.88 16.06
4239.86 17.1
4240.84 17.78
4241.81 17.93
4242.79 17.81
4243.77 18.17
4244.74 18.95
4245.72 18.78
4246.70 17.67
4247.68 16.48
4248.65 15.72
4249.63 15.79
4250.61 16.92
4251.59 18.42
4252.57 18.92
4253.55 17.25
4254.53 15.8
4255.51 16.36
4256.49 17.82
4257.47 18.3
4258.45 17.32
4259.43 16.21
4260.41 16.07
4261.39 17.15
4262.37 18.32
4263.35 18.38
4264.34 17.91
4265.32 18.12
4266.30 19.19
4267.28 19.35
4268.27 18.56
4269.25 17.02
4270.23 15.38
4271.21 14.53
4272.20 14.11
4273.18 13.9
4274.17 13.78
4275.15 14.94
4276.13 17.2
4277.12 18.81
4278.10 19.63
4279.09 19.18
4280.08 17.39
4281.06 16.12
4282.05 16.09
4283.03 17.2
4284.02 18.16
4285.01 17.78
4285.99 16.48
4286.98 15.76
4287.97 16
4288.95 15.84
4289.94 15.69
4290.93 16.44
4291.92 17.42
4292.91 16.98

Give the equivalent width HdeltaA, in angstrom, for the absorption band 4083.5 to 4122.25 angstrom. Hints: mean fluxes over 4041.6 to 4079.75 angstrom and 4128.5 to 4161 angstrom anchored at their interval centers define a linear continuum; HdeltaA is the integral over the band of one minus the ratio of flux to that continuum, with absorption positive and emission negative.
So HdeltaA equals -2.49 angstrom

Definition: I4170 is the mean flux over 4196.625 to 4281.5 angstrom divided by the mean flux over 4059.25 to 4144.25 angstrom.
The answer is 0.92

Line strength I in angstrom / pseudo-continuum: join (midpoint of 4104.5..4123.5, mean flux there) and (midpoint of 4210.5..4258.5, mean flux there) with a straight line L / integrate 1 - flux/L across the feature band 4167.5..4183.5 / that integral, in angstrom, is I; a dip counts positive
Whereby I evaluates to -0.3 angstrom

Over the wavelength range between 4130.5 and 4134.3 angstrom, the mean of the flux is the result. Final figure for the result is 17.2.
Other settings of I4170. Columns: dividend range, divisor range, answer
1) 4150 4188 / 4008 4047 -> 1.08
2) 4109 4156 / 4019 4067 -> 1.09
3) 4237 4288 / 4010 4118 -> 0.93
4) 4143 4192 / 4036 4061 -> 1.06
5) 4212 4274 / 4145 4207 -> 0.90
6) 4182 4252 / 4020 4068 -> 0.99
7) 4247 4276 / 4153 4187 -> 0.86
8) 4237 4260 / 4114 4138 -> 0.88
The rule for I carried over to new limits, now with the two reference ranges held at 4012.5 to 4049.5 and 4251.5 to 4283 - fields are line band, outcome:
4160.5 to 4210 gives -4.4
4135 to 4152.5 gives -2.0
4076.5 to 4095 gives -1.5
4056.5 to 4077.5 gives 0.5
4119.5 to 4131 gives -1.4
